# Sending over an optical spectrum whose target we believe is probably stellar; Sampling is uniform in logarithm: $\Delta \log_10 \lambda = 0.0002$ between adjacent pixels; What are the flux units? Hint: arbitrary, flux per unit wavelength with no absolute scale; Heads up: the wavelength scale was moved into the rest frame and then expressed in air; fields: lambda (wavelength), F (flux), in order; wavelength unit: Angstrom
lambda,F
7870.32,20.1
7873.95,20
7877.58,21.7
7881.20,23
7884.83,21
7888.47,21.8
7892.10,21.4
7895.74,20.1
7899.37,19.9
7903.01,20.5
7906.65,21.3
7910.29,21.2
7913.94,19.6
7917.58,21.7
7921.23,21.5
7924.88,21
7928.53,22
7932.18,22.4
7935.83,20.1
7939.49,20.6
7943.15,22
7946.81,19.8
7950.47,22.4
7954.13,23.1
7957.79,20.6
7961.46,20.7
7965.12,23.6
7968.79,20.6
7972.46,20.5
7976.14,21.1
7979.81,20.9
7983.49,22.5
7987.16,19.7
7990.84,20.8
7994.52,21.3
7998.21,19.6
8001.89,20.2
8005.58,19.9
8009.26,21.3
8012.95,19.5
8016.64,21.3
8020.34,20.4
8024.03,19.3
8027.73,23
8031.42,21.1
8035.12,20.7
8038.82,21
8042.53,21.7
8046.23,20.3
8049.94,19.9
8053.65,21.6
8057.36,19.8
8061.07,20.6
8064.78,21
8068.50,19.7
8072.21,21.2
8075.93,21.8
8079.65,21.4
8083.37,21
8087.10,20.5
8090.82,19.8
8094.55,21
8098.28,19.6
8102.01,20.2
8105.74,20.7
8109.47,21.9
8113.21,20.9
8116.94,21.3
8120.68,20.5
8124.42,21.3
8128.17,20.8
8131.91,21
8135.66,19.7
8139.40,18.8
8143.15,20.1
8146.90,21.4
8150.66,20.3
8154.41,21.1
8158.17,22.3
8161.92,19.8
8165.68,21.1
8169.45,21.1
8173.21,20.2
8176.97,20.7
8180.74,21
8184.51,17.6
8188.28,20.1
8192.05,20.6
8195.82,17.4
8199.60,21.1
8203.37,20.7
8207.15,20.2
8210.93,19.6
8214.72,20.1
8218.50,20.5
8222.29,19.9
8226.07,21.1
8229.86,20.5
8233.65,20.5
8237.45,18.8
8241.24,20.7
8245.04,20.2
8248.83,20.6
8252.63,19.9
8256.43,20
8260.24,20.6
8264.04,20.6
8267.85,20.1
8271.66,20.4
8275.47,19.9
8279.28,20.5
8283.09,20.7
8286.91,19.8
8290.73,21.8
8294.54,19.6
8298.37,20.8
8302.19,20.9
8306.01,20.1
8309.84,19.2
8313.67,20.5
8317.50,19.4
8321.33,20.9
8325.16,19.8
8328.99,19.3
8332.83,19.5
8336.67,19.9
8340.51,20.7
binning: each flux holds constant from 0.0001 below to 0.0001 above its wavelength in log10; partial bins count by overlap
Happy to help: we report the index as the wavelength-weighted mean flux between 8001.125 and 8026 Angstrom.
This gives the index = 20.3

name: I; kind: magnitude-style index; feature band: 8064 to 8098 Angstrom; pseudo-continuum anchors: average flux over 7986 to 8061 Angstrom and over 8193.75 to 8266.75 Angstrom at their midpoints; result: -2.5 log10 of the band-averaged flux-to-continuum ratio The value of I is -0.014 mag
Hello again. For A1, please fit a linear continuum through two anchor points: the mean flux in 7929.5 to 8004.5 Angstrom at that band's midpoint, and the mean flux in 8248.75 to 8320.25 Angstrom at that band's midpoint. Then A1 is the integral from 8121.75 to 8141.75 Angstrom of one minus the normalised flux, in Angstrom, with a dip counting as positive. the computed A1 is 0.4 Angstrom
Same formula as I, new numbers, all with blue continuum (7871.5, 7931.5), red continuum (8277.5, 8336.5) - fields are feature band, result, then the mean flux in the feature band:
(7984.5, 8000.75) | 0.024 mag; 20.5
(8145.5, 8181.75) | -0.020 mag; 20.9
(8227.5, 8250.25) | 0.006 mag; 20.2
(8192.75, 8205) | 0.034 mag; 19.8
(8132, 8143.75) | 0.047 mag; 19.7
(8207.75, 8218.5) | 0.021 mag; 20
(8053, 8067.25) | 0.006 mag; 20.6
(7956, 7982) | -0.010 mag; 21.2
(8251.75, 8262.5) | 0.005 mag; 20.2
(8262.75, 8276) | 0.000 mag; 20.3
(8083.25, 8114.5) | 0.004 mag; 20.6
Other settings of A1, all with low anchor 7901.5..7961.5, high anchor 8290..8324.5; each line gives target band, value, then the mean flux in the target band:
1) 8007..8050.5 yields 0.36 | 20.8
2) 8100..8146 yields 0.30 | 20.6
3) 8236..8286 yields 0.41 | 20.2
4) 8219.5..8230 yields 0.00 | 20.5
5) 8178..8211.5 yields 1.18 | 19.8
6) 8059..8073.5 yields 0.21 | 20.6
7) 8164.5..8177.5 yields -0.09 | 20.8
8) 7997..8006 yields 0.48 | 19.9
